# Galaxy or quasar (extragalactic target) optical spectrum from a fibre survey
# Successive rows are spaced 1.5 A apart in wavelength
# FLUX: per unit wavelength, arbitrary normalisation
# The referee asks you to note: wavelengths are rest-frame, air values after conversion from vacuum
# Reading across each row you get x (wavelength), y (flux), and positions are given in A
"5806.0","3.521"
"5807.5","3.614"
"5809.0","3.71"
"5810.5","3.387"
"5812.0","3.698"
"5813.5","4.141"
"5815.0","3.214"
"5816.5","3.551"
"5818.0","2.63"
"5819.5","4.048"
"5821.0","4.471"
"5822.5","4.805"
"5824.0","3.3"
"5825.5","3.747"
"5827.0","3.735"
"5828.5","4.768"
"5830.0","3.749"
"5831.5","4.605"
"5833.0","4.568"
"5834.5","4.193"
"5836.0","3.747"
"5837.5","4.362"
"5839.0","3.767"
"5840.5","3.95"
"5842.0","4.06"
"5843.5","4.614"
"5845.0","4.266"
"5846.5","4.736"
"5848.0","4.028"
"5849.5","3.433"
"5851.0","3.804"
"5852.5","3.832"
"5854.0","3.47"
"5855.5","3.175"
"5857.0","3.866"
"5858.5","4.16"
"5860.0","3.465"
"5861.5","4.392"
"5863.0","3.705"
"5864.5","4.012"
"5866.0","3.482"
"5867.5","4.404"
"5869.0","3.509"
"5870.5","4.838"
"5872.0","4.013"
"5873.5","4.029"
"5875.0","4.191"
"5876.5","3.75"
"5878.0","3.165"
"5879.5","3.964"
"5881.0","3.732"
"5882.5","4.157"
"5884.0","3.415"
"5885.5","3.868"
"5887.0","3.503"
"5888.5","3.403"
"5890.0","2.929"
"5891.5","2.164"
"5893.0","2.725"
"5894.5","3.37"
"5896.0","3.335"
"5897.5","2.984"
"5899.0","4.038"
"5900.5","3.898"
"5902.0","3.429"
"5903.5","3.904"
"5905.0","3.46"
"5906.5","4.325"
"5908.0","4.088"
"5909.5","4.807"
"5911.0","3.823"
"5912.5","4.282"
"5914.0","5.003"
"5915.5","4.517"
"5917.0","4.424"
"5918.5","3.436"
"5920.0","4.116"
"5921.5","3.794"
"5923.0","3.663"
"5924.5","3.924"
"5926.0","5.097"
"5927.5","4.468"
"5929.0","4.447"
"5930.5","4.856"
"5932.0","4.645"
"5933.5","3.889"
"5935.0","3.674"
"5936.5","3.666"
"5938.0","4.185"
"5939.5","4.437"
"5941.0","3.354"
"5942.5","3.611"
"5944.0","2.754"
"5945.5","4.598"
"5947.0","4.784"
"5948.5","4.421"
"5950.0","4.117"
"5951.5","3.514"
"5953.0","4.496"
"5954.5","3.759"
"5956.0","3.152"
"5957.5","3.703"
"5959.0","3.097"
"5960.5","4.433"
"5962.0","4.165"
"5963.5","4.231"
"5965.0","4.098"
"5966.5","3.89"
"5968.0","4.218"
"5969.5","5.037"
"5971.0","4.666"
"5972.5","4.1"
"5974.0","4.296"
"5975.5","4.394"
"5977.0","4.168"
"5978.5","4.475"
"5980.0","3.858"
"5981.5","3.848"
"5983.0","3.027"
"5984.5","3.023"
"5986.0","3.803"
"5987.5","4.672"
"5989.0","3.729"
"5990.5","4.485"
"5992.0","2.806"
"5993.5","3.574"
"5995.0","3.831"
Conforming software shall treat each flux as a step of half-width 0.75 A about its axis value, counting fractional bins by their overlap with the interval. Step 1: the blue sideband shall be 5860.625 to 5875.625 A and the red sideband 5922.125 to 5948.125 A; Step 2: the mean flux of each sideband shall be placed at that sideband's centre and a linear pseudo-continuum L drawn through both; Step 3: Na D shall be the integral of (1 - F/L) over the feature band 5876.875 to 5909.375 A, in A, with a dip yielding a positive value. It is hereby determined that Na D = 4.3 A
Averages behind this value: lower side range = 4.05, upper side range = 4.12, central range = 3.54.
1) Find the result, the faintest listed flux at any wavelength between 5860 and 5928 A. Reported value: 2.164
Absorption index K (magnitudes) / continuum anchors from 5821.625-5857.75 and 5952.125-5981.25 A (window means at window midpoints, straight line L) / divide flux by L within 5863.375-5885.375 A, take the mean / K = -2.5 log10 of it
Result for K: 0.04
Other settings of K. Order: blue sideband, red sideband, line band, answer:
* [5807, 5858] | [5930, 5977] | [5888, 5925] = 0.072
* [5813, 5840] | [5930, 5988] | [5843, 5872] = 0.007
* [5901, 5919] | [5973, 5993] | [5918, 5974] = -0.017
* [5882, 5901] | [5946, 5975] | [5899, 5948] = -0.112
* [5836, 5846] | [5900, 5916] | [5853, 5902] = 0.136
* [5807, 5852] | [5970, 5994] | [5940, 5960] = 0.038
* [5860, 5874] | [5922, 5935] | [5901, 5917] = 0.014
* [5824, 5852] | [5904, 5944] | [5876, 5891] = 0.155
